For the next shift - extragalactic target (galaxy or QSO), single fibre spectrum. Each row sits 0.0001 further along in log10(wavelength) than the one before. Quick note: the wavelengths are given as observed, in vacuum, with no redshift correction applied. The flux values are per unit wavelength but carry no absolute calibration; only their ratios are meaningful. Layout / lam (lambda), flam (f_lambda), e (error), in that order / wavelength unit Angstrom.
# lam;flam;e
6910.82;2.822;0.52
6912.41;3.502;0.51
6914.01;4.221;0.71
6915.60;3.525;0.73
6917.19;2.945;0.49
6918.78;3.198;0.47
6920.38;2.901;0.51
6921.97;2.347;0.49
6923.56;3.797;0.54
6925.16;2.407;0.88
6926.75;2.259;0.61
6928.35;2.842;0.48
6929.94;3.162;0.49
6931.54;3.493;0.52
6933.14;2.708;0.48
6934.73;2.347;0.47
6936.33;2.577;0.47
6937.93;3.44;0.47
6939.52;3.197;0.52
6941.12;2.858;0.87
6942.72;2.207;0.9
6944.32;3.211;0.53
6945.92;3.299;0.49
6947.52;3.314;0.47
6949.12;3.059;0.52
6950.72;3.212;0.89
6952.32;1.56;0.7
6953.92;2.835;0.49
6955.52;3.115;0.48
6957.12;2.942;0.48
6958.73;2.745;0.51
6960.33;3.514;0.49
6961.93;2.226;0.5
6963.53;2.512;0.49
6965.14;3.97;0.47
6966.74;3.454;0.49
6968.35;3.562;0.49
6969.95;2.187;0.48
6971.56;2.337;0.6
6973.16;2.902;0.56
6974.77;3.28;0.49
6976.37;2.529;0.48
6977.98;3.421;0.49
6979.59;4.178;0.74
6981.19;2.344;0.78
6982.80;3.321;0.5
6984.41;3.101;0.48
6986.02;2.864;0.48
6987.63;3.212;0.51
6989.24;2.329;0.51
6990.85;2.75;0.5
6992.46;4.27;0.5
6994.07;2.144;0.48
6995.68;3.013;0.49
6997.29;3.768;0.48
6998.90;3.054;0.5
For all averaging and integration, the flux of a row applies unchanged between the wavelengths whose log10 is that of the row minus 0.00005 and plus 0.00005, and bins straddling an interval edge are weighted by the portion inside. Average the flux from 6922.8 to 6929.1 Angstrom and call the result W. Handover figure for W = 2.82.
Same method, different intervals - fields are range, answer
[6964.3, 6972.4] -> 3.1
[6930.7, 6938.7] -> 2.91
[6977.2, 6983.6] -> 3.32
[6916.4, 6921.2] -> 3.01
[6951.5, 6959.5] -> 2.64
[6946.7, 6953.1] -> 2.79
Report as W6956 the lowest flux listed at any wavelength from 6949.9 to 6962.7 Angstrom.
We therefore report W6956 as 1.56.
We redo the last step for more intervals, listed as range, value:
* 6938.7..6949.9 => 2.207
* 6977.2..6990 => 2.329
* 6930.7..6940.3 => 2.347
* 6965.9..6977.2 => 2.187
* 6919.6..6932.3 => 2.259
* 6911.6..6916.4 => 3.502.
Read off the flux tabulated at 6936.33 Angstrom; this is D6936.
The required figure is 2.577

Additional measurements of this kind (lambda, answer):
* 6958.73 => 2.745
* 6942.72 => 2.207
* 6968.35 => 3.562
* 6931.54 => 3.493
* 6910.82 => 2.822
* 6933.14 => 2.708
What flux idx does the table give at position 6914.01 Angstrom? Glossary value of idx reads 4.221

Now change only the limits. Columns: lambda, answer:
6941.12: 2.858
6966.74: 3.454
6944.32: 3.211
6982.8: 3.321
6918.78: 3.198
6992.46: 4.27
